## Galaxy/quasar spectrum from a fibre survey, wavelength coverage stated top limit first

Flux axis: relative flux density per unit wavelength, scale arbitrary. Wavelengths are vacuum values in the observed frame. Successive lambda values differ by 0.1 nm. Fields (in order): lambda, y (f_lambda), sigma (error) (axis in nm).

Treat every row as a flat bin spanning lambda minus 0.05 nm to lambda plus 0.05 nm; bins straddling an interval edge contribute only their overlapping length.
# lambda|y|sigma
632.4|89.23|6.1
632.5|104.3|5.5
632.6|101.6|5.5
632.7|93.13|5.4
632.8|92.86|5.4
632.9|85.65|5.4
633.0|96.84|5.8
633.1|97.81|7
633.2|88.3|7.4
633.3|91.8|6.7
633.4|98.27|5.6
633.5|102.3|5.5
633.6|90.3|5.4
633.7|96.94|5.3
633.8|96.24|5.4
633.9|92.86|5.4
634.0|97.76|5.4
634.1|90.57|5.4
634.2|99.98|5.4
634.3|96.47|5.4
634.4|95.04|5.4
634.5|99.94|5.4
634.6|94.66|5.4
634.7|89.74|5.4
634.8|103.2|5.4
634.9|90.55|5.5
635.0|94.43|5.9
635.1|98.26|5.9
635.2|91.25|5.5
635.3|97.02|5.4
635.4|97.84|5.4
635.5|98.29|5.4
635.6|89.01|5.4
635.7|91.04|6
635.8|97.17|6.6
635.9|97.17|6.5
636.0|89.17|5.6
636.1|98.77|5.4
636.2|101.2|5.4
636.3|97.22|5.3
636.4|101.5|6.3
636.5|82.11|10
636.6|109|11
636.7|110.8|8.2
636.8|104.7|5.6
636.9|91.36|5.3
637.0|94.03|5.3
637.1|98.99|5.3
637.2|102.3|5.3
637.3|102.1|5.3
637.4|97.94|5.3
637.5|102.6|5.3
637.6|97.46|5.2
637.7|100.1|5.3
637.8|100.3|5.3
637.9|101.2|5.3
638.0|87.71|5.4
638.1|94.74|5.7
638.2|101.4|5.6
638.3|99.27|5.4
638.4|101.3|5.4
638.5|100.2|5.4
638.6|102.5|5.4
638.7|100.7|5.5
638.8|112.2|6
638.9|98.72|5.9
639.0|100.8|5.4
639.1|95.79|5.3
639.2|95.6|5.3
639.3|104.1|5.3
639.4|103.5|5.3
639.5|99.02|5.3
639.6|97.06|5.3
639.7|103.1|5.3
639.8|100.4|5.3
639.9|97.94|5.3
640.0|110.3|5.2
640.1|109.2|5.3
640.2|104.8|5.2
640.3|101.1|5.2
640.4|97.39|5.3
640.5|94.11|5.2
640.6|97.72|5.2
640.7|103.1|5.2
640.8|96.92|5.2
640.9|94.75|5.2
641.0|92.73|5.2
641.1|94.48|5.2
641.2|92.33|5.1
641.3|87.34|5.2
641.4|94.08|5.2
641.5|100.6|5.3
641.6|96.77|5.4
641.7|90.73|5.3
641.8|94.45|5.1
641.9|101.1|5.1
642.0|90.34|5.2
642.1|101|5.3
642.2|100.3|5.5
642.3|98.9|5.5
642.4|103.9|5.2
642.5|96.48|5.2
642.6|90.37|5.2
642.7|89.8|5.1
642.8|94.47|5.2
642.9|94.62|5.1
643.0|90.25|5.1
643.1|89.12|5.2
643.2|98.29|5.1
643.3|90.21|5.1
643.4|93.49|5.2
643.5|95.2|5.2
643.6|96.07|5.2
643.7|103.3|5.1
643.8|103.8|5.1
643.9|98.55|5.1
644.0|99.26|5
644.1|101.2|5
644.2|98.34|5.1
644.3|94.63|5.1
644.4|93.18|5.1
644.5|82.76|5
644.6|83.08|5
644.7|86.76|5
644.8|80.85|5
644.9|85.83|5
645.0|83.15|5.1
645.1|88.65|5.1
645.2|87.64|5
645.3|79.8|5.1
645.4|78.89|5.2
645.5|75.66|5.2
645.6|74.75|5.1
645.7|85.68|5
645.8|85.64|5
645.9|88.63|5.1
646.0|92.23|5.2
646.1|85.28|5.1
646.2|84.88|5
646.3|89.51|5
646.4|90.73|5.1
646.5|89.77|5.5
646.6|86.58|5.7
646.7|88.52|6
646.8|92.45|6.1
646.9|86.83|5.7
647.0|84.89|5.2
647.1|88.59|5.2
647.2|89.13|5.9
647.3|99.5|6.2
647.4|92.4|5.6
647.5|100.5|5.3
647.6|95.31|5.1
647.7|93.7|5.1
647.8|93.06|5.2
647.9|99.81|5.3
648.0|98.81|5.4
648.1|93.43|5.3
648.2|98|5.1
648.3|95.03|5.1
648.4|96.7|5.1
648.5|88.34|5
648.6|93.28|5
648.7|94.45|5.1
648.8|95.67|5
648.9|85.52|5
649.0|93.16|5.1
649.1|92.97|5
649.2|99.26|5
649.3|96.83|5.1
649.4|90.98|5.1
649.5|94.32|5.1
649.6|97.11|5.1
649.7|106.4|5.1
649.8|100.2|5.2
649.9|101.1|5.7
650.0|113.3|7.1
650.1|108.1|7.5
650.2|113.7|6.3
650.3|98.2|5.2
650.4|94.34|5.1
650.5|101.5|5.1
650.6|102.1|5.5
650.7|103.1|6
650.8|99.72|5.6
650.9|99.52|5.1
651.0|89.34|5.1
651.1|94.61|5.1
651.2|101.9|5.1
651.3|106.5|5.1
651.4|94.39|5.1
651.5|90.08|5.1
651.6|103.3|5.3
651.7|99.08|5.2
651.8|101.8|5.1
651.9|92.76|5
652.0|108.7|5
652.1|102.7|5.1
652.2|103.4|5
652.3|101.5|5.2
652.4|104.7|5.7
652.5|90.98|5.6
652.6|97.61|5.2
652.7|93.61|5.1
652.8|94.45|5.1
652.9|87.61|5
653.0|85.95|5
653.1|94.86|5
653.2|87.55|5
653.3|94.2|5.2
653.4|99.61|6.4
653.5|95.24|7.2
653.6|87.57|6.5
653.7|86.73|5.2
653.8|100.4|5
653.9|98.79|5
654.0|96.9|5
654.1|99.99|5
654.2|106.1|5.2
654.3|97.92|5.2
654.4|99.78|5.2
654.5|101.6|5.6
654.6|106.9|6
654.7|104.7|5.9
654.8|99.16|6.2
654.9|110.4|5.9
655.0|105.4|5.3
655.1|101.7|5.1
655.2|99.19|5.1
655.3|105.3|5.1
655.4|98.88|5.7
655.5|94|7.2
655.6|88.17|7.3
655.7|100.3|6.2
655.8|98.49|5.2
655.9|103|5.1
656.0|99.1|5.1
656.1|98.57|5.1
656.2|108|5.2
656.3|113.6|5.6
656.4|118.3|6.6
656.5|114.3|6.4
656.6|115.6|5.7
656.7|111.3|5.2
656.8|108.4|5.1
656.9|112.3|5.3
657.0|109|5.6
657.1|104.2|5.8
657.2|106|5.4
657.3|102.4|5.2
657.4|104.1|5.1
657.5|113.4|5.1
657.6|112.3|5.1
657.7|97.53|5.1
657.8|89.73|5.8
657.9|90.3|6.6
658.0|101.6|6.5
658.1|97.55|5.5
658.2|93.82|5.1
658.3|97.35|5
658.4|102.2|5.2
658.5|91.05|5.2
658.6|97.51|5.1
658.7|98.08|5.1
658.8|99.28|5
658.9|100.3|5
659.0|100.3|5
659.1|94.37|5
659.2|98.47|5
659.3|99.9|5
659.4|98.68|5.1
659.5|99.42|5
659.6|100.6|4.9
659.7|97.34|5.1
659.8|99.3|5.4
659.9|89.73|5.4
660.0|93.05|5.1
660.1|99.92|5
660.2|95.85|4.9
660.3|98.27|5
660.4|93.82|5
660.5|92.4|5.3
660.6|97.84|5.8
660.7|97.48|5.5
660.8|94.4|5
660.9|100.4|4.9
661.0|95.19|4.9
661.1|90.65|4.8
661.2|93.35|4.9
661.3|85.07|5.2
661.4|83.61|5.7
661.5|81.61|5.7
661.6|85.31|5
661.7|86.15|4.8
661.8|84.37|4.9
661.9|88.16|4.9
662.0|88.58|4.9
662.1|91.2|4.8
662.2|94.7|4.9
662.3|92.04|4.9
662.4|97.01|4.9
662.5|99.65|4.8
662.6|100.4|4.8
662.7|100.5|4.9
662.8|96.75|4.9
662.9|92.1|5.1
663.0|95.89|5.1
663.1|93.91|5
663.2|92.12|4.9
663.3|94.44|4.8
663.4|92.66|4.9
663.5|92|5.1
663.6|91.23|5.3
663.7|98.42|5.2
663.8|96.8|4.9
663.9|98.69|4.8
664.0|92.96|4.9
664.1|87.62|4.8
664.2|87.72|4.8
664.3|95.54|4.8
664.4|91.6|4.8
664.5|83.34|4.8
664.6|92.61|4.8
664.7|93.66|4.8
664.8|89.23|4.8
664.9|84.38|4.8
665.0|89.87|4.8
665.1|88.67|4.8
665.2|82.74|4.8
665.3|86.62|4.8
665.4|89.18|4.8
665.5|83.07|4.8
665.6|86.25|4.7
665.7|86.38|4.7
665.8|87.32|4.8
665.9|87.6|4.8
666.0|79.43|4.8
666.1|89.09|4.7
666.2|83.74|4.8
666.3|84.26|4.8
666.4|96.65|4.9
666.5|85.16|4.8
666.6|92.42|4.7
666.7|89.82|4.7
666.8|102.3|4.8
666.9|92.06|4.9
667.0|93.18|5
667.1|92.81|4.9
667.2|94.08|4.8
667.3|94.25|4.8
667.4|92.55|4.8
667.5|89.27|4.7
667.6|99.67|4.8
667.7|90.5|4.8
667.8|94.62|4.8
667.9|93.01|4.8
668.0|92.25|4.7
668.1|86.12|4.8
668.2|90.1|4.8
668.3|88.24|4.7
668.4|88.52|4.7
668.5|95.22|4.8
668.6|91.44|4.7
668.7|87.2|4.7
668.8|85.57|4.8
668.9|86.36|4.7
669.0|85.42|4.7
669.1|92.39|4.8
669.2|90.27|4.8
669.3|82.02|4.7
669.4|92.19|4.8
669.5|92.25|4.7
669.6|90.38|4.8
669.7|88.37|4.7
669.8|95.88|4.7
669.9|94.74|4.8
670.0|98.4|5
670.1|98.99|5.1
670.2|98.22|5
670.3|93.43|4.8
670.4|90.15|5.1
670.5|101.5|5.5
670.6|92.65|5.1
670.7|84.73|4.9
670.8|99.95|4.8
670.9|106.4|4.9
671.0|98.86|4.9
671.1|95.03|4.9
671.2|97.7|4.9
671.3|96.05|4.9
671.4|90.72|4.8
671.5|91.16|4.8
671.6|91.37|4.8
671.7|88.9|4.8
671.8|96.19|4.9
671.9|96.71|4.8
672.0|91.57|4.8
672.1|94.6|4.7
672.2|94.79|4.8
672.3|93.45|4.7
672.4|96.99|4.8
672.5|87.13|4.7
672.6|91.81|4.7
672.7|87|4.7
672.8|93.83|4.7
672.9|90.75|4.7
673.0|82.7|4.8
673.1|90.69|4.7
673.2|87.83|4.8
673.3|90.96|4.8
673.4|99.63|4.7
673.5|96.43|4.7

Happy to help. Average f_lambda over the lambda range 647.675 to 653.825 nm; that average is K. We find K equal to 97.1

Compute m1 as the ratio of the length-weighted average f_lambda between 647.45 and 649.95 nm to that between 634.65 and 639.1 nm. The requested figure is 1.0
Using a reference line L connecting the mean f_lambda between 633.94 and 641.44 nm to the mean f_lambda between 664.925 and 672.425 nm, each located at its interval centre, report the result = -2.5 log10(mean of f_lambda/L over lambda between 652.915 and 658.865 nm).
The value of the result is -0.074 mag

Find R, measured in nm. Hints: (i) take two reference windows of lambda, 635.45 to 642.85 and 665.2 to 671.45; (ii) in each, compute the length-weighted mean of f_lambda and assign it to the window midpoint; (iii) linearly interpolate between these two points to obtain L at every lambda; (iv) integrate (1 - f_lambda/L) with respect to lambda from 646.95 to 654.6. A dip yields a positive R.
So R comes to -0.13 nm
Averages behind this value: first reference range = 98.3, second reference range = 91.4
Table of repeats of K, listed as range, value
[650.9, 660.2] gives 99.8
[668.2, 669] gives 88.8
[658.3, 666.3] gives 92.6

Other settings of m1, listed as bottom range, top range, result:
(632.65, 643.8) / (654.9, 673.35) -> 0.97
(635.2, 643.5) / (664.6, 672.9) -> 0.94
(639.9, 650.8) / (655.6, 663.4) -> 1.04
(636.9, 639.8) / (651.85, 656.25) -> 0.99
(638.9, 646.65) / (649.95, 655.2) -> 1.06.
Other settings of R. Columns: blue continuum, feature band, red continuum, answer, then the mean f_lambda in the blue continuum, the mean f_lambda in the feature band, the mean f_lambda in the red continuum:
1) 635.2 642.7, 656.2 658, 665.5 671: -0.25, 98.3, 107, 91.4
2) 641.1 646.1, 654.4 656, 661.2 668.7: -0.17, 91.8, 101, 90.8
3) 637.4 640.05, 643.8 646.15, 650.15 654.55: 0.27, 100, 87.8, 97.8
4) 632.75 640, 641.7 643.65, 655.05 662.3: 0.05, 97.6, 95.1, 98.4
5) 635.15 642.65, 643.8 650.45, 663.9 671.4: 0.26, 98.3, 92.4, 91.2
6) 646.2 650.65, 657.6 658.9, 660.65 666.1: -0.07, 95.4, 97.1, 90.9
